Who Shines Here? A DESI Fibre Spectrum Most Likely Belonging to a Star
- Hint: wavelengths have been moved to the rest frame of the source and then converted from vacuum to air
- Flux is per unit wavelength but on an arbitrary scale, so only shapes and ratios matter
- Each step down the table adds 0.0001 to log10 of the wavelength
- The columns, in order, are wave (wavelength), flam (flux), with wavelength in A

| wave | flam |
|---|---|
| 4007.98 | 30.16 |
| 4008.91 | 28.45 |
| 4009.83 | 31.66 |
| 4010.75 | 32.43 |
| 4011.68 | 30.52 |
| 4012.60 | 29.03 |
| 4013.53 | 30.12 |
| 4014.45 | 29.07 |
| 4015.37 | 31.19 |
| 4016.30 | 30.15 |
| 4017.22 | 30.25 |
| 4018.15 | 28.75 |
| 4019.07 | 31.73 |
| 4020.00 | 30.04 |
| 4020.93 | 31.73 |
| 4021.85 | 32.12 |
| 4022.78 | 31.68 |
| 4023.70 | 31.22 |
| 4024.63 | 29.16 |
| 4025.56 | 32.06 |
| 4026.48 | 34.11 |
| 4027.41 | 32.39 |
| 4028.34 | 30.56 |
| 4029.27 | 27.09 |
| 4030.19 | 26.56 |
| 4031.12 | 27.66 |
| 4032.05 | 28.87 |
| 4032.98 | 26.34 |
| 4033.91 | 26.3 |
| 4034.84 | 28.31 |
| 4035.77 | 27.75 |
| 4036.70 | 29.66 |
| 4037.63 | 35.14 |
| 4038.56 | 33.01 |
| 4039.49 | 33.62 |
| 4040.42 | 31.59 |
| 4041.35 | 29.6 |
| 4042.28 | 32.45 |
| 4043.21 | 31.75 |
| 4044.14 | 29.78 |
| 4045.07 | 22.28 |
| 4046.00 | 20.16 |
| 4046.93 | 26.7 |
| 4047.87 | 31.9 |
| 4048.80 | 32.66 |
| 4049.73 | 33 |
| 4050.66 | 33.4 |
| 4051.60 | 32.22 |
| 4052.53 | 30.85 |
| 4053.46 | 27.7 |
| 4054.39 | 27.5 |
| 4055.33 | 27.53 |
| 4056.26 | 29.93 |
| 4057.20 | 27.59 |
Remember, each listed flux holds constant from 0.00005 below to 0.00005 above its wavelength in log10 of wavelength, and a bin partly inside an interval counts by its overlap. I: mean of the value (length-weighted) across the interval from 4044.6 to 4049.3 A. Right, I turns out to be 26.8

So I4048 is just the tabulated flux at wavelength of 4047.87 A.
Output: 31.9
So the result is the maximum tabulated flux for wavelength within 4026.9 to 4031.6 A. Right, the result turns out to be 32.39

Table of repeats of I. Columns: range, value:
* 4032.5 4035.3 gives 27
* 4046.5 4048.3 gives 29.2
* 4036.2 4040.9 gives 32.6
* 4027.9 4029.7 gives 28.8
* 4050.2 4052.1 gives 32.7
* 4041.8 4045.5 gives 29.2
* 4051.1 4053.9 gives 30.3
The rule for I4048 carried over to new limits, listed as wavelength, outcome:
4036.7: 29.66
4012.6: 29.03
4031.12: 27.66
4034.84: 28.31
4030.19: 26.56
